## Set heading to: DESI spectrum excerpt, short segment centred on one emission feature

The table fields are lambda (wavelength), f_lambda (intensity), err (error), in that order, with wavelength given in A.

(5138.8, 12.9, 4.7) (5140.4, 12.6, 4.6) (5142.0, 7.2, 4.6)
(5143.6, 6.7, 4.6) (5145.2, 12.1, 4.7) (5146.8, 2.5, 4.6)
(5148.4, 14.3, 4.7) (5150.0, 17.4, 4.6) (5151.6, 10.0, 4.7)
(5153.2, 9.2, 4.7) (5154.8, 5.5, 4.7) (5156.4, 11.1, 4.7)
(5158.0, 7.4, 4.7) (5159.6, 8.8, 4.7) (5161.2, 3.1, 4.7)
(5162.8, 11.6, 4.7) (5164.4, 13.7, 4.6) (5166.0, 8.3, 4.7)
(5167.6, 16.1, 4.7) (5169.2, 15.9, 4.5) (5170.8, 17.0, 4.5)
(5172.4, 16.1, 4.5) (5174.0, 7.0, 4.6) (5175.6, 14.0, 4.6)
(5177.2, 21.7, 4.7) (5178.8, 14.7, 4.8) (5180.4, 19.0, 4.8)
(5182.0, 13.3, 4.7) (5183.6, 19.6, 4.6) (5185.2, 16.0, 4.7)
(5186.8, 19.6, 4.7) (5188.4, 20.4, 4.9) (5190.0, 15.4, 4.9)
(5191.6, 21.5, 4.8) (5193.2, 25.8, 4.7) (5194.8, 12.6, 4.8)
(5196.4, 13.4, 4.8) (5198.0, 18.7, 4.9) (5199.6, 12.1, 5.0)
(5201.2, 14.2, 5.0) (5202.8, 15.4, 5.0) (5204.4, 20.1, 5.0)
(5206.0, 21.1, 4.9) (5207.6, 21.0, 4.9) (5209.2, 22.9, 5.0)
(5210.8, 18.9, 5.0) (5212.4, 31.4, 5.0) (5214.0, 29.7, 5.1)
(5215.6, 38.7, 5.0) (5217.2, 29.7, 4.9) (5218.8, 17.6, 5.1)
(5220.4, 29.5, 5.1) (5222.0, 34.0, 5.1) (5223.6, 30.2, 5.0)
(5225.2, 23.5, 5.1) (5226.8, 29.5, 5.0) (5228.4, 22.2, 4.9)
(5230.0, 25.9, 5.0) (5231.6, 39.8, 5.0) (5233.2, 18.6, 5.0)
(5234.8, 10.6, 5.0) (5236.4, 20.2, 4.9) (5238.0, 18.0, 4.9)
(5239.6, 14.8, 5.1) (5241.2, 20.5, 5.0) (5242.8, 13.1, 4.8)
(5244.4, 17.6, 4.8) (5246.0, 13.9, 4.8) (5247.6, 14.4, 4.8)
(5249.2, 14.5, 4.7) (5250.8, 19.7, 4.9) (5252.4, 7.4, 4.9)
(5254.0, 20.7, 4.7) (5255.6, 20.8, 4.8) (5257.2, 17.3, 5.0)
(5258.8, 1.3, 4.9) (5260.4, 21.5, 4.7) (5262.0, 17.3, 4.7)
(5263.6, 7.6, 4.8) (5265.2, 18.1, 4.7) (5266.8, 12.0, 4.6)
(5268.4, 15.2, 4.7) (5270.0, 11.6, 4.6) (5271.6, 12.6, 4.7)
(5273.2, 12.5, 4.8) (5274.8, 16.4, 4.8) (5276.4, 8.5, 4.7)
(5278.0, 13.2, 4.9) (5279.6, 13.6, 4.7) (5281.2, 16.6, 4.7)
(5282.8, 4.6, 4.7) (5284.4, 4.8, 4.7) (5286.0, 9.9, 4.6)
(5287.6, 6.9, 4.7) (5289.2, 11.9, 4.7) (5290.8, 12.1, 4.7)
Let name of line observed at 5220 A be C IV 1549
